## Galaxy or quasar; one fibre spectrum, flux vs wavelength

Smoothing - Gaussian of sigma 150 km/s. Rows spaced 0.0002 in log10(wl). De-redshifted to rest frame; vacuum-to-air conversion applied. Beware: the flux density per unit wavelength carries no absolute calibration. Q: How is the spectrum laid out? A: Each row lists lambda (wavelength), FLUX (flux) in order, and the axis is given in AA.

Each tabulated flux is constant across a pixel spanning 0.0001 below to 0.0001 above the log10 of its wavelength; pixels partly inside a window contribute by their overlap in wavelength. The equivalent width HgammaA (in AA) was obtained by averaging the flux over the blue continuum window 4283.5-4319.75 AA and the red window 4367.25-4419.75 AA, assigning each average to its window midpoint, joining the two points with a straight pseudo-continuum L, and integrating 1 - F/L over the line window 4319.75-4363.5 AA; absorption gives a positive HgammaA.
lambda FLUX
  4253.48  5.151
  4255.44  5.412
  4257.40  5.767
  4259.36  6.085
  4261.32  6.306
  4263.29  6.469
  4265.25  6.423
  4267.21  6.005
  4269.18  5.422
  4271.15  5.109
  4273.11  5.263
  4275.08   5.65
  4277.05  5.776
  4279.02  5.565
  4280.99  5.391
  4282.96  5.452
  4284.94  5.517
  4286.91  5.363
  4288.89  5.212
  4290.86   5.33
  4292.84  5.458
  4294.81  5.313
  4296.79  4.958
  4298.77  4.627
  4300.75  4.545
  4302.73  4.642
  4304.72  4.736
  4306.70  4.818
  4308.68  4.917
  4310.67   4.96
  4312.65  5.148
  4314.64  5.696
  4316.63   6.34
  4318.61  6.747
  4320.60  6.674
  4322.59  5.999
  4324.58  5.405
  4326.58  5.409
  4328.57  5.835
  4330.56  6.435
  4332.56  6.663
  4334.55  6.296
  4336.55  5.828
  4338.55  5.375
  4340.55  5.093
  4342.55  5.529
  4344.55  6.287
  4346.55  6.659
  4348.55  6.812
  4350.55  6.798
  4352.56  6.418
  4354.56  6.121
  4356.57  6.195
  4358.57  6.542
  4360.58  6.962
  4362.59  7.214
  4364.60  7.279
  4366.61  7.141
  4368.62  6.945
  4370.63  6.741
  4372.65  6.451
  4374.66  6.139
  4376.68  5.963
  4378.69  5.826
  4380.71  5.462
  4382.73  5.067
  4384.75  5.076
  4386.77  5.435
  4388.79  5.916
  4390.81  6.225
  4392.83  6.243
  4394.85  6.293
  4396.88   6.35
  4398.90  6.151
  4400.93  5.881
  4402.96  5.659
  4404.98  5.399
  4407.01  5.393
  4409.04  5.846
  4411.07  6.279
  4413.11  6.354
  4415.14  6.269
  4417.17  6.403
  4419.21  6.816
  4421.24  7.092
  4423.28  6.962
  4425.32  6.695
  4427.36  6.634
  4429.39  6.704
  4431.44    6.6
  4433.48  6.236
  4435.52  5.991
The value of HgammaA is -4.8 AA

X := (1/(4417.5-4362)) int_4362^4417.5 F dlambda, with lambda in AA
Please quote 6.11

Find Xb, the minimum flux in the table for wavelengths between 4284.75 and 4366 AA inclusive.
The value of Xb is 4.545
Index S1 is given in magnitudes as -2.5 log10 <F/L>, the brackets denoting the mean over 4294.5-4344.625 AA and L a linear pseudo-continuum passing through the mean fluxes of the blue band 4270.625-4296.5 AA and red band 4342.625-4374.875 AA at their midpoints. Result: 0.09 mag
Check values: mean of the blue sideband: 5.41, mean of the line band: 5.54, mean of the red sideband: 6.65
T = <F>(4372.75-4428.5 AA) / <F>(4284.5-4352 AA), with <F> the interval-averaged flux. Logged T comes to 1.1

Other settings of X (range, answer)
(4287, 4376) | 5.92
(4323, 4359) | 6.09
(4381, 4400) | 5.85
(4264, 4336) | 5.54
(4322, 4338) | 5.96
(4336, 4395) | 6.2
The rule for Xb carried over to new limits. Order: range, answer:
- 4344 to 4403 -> 5.067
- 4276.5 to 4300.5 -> 4.627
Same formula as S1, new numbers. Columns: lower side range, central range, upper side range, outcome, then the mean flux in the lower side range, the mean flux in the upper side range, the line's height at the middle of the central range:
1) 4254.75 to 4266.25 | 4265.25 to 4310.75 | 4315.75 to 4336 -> 0.17 mag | 6.1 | 6.17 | 6.13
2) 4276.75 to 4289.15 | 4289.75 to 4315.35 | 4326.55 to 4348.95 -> 0.13 mag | 5.46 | 6.02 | 5.66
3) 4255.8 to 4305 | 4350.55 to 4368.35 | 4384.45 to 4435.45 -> -0.14 mag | 5.46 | 6.21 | 5.92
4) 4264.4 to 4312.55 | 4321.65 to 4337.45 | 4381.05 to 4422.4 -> -0.09 mag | 5.26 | 6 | 5.53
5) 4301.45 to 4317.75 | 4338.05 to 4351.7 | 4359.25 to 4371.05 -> 0.05 mag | 5.16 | 7.05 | 6.36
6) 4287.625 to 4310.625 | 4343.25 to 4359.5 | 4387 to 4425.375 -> -0.16 mag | 4.96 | 6.2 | 5.56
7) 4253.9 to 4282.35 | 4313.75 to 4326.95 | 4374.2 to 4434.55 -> -0.03 mag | 5.74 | 6.11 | 5.89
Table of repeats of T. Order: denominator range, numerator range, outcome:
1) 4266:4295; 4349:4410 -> 1.13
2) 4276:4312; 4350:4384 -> 1.25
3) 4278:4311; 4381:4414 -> 1.14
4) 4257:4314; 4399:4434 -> 1.17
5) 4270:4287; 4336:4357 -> 1.12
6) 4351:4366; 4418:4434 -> 1.01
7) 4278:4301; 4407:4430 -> 1.24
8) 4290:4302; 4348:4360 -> 1.29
